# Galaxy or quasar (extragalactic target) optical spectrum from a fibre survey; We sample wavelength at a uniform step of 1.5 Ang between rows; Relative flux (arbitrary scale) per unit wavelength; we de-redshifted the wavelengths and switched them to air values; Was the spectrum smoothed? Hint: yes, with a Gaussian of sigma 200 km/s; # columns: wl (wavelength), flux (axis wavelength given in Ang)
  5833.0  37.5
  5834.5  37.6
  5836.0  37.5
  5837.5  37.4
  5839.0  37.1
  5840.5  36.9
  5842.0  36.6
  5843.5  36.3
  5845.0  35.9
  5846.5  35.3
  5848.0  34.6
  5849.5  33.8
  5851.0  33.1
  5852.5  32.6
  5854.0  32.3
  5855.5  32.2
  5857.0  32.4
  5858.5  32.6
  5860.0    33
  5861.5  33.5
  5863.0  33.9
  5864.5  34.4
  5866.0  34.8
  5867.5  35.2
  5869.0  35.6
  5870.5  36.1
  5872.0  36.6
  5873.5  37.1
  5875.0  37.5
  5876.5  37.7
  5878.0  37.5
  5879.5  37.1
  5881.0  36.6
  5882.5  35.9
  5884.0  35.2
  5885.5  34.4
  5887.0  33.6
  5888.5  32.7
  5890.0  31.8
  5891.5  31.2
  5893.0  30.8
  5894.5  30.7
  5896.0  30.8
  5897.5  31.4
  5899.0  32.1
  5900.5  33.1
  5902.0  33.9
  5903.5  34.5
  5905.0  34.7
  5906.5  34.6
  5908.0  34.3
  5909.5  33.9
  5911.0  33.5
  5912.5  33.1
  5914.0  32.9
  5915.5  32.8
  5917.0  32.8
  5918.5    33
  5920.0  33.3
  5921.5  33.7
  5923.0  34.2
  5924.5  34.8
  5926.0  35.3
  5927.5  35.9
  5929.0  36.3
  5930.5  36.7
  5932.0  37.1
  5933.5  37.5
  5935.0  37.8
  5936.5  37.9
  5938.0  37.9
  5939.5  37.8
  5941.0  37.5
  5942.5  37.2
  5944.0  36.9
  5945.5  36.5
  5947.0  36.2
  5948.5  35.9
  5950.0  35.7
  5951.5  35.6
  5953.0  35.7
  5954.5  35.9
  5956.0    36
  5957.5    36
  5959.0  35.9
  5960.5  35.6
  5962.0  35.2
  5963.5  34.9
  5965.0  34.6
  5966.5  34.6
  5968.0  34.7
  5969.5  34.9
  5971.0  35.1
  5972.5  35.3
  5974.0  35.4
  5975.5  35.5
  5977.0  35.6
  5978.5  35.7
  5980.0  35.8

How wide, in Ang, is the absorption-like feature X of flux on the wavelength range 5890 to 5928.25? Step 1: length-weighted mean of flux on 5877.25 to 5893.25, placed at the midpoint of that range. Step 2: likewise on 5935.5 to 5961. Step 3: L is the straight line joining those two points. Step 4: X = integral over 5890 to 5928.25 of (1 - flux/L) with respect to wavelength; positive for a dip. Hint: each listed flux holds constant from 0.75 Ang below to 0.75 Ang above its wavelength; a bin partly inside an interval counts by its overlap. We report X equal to 2.1 Ang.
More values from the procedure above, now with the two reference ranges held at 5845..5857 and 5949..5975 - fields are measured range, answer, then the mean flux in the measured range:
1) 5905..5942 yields -0.50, 35.2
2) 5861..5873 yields -0.47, 35.1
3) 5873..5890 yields -0.86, 35.7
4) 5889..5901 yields 0.97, 31.5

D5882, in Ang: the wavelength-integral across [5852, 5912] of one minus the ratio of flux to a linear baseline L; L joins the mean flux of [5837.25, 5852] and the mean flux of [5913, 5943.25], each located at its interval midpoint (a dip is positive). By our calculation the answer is 2.6 Ang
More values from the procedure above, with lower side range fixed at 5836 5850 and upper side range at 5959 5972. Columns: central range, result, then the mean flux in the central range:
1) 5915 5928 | 0.5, 34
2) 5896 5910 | 0.8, 33.5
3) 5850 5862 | 1.1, 32.7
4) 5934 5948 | -0.8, 37.3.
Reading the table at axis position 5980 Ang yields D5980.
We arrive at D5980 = 35.8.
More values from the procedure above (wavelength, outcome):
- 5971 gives 35.1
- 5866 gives 34.8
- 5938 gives 37.9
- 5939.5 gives 37.8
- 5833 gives 37.5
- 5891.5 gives 31.2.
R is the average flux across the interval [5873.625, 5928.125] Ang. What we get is 34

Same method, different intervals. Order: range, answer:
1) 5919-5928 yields 34.5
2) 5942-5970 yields 35.7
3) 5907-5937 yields 34.8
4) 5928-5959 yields 36.7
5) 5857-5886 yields 35.4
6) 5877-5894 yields 34.3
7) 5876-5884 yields 36.8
